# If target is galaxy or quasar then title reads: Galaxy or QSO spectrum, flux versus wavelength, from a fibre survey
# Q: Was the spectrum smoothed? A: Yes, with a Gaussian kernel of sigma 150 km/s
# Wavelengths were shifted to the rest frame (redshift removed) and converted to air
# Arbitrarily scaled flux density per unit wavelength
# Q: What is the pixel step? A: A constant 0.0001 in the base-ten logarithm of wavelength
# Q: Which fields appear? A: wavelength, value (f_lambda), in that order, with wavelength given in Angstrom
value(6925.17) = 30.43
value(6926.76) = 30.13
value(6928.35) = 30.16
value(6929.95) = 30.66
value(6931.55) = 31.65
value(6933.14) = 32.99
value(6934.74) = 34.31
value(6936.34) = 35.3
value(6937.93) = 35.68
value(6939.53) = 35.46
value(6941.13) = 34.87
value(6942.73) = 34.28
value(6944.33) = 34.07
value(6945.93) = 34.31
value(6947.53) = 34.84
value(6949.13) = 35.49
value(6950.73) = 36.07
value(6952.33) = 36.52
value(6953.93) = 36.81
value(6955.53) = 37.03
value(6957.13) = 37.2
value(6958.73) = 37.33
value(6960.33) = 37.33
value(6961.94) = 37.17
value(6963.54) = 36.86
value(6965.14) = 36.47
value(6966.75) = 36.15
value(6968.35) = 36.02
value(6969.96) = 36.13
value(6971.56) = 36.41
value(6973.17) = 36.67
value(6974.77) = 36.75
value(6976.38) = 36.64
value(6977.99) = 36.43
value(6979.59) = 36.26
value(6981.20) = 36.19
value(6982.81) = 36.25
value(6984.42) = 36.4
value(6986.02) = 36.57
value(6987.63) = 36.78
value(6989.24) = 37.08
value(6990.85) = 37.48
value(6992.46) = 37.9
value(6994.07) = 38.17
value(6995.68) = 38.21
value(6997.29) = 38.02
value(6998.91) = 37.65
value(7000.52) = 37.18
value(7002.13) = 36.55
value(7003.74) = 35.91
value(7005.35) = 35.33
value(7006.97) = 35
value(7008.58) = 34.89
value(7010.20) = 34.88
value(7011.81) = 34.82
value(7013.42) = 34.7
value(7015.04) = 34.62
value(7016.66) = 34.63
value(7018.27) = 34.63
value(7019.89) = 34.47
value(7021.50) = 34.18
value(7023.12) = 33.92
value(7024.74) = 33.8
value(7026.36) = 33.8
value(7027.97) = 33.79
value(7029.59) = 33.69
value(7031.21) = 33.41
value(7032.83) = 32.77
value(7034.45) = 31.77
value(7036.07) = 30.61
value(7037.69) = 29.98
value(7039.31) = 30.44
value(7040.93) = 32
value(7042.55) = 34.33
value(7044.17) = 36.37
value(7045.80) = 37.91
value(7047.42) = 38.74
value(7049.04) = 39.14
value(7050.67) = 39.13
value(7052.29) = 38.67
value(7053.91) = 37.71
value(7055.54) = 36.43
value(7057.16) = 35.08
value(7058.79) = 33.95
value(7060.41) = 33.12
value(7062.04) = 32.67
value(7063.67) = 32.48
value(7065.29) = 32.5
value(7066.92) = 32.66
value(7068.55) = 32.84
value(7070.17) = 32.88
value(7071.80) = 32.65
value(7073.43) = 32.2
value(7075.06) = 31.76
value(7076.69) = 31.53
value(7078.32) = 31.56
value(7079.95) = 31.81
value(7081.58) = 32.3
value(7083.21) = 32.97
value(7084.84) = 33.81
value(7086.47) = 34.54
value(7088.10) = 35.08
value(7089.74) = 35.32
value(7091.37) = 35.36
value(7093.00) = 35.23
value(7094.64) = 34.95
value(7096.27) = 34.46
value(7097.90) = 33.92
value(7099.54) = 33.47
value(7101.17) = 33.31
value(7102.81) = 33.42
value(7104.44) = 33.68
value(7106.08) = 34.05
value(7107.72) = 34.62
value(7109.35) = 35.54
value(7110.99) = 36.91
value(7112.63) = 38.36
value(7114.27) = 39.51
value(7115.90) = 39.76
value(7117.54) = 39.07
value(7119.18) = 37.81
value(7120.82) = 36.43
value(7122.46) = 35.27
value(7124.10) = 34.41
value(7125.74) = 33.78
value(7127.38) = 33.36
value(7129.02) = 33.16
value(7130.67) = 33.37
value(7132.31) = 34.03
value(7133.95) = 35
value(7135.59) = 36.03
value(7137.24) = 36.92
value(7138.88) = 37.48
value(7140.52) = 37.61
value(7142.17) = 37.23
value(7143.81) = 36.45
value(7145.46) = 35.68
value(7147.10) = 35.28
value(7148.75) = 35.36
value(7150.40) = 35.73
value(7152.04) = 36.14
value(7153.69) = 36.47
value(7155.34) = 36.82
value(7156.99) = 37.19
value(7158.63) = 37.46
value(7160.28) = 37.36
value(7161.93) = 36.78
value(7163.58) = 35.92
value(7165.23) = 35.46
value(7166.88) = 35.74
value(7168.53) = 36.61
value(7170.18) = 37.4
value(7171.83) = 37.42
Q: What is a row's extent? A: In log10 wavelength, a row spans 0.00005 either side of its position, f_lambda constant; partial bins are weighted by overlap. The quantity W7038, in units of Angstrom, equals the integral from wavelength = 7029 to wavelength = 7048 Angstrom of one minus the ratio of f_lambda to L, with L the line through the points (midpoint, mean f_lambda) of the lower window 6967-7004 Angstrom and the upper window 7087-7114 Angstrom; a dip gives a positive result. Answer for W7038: 1.3 Angstrom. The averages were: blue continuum 36.9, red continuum 34.9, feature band 33.4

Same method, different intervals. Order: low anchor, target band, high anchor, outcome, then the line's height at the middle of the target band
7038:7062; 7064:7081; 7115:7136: 1.6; 35.6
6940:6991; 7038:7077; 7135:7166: 2.1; 36.4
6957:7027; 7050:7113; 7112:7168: 3.6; 36.2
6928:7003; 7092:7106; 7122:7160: 0.7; 35.8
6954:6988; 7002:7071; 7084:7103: 2.0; 35.5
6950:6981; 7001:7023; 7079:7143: 0.7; 36.2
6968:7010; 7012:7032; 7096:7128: 1.2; 36.3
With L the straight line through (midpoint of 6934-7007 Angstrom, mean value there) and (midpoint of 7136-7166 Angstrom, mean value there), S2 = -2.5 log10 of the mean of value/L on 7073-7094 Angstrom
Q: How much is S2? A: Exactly 0.10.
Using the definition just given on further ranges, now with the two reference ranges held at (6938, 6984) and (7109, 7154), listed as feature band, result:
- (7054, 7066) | 0.067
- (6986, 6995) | -0.037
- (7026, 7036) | 0.099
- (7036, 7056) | 0.015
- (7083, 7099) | 0.047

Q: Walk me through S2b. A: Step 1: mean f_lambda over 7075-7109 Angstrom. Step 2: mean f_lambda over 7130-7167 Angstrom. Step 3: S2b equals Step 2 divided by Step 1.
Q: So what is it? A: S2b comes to 1.07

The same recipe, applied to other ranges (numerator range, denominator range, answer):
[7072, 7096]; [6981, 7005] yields 0.90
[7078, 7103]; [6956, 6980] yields 0.92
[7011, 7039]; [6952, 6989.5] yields 0.91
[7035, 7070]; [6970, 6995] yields 0.94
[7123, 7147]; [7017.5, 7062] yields 1.02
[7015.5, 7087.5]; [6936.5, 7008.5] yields 0.93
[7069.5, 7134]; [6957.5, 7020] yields 0.95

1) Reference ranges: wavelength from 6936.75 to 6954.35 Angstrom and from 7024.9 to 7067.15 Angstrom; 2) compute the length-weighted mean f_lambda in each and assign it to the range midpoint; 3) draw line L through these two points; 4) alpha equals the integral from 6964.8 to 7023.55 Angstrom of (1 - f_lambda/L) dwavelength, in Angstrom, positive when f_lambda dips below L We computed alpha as -2.2 Angstrom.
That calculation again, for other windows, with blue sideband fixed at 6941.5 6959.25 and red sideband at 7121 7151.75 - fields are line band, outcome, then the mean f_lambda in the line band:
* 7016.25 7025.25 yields 0.3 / 34.3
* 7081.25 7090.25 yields 0.4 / 34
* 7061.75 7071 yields 0.7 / 32.7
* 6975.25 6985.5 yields -0.2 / 36.4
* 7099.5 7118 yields -0.3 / 36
